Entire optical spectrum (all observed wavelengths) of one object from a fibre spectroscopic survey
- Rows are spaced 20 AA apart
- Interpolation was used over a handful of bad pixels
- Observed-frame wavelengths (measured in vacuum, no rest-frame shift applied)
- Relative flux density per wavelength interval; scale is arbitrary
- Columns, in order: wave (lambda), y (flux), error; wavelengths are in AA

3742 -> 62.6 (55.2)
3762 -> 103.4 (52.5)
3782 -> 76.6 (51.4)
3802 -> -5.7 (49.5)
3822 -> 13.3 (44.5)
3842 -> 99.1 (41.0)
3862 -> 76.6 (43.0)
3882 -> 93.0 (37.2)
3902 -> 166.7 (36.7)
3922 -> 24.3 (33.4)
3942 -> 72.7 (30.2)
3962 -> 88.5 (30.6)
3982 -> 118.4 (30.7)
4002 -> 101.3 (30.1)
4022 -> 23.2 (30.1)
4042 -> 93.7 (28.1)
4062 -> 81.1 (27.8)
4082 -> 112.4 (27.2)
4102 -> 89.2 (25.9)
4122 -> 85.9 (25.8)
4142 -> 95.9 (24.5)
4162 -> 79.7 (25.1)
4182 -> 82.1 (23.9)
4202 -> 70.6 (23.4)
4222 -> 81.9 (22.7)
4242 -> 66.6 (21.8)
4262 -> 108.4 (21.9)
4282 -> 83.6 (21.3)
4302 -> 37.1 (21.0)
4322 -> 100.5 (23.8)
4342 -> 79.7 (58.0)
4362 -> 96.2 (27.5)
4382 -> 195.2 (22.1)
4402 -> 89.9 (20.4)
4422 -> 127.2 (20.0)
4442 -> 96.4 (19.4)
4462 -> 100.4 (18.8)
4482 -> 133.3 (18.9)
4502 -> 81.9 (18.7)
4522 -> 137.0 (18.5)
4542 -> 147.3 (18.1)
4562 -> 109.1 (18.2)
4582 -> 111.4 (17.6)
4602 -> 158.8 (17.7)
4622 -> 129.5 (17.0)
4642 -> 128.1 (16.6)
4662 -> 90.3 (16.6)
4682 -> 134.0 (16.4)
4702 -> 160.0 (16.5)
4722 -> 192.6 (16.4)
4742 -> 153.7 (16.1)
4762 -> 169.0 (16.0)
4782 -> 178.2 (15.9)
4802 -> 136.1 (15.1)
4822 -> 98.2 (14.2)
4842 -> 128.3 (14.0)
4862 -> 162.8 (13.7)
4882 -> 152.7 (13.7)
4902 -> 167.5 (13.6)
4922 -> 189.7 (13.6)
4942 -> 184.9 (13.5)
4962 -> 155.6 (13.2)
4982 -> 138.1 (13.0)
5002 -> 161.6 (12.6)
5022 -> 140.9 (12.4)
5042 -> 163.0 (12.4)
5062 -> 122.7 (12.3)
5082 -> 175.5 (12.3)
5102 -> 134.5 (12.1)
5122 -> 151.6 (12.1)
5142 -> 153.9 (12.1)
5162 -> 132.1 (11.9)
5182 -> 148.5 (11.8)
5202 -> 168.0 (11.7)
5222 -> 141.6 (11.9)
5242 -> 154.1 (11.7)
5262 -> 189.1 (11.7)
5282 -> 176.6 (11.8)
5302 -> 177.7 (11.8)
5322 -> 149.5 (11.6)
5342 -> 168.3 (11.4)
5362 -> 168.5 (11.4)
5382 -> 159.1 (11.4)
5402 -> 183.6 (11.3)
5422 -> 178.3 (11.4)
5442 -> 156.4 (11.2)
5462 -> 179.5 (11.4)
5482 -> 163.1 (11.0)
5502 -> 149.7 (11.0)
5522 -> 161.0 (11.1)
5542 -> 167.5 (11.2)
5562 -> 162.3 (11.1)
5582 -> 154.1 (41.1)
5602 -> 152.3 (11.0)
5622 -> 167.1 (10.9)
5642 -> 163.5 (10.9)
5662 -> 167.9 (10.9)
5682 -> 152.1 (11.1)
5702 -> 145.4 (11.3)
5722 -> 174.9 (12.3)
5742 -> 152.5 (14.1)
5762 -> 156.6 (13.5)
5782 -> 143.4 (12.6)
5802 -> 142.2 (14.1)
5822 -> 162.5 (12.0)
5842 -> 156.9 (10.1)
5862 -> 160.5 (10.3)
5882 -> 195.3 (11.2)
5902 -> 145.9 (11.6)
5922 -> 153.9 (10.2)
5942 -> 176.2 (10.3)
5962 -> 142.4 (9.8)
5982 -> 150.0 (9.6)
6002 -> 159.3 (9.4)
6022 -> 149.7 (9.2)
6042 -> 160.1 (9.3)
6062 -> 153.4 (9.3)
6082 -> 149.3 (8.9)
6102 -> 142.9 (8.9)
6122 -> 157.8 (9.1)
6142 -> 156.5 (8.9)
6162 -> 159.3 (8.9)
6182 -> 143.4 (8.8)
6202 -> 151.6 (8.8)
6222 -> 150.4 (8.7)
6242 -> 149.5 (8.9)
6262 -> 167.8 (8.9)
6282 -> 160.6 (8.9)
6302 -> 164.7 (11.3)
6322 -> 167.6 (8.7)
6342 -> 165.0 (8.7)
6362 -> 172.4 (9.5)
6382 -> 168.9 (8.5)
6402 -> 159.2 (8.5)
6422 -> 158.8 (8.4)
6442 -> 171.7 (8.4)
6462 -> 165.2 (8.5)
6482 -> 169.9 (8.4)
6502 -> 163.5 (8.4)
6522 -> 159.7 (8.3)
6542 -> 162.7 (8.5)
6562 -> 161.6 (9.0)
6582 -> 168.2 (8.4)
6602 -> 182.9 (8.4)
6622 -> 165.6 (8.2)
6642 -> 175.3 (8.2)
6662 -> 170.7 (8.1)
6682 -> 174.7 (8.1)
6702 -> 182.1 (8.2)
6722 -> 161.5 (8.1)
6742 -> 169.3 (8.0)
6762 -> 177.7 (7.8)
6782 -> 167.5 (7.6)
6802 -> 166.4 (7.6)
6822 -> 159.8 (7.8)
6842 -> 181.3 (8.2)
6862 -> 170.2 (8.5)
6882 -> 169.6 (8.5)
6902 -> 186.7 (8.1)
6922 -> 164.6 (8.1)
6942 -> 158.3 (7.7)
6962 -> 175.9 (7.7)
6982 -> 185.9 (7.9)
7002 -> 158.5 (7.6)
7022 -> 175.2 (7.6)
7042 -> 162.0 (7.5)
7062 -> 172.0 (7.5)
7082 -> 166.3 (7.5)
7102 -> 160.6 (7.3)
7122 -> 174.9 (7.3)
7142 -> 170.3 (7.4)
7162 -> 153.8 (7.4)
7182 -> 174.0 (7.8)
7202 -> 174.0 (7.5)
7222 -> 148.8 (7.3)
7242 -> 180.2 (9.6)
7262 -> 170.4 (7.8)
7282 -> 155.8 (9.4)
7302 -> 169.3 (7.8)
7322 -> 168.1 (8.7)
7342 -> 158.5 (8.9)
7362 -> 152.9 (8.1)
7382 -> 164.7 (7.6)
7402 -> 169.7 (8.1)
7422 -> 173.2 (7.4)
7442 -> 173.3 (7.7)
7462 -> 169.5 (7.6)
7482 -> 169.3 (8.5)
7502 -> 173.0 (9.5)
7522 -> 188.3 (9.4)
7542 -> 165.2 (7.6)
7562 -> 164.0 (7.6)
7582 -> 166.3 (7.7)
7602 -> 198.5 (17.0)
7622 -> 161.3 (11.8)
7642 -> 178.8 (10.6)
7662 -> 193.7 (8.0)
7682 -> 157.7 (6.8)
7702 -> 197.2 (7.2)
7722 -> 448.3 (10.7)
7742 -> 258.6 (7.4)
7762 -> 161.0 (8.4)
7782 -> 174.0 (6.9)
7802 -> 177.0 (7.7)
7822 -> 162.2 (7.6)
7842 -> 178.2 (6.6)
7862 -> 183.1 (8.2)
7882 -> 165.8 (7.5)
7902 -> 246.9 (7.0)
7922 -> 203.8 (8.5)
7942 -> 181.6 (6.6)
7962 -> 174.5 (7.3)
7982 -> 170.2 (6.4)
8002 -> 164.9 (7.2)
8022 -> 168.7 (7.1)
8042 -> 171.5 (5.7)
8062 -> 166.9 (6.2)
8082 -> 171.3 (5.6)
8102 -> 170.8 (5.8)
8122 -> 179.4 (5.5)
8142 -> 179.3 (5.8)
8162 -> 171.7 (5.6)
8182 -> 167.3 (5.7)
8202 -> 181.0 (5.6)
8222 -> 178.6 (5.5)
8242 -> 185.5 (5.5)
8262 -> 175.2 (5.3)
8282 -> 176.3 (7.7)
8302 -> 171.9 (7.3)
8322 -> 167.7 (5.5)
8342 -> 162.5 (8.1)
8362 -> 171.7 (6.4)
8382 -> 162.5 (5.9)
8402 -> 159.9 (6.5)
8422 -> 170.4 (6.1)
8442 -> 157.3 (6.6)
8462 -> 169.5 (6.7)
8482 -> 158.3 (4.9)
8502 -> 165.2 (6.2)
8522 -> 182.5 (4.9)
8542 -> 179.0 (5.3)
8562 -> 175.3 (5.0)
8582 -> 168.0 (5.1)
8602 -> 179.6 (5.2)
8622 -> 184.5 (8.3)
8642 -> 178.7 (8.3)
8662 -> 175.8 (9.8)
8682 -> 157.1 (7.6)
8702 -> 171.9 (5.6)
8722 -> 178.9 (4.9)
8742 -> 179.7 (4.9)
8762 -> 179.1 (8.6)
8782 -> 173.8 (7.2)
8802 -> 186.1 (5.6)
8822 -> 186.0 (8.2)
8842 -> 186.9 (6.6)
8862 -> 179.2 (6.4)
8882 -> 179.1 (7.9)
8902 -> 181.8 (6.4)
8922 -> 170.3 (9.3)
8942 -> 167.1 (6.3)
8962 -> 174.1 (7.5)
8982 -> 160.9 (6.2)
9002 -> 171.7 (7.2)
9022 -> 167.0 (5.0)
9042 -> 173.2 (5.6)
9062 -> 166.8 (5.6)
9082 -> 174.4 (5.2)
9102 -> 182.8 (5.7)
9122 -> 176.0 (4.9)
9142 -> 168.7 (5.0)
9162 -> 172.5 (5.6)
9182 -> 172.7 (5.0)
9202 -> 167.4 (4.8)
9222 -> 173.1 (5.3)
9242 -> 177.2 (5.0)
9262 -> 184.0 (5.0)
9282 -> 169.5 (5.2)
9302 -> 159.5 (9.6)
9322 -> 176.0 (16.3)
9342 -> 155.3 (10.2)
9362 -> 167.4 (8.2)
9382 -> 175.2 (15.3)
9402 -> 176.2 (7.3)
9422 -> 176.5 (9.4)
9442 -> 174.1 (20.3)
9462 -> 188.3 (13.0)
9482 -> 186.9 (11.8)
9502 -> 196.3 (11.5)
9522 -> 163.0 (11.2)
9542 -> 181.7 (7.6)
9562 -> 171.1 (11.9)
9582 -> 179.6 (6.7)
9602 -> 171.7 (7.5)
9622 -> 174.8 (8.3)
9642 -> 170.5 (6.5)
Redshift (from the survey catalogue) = 0.18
